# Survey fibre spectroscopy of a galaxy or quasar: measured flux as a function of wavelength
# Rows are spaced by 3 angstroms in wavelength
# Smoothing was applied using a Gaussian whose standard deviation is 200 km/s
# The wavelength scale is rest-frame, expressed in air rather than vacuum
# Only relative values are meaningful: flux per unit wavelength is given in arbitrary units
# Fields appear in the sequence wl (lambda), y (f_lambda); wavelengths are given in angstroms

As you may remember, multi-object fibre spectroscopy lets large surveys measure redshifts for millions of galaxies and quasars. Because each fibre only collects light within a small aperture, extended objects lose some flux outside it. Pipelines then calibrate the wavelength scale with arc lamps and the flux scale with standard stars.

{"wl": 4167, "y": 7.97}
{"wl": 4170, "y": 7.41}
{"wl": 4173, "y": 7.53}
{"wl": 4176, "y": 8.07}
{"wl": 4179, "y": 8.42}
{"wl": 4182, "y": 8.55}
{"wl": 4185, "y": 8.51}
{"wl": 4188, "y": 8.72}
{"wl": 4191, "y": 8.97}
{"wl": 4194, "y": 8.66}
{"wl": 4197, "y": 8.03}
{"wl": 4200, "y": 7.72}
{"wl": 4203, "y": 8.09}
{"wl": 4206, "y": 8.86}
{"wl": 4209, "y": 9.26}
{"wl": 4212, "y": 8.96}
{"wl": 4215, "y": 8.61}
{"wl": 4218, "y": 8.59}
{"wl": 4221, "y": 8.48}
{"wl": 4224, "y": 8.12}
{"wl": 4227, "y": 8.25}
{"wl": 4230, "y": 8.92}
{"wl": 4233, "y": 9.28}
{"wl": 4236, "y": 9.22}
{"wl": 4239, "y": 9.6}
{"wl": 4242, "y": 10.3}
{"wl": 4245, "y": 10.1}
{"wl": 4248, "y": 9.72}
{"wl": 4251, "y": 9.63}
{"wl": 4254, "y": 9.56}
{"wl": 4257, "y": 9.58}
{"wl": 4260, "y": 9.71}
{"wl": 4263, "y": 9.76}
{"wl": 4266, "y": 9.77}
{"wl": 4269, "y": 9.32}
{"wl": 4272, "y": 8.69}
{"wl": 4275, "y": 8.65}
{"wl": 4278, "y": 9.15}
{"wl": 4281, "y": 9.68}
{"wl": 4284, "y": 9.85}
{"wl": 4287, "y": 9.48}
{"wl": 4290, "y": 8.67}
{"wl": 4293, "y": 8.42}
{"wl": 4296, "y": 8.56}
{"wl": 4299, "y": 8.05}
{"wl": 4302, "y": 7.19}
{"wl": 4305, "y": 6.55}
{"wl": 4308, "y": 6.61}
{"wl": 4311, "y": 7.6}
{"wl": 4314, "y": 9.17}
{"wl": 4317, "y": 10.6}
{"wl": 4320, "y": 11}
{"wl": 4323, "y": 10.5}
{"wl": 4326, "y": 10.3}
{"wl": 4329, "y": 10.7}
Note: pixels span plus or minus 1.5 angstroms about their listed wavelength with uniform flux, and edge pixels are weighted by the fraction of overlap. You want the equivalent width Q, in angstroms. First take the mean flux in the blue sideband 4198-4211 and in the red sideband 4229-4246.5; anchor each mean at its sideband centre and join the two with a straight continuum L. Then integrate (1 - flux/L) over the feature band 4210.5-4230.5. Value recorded 1.0 angstroms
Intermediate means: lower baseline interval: 8.48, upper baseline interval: 9.59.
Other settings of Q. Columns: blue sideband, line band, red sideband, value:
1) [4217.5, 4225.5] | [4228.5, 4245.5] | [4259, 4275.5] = -1.62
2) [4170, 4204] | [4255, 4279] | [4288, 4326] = -2.29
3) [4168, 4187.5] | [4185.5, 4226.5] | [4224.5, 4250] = 0.79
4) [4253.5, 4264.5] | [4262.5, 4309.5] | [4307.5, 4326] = 4.67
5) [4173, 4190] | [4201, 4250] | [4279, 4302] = -2.51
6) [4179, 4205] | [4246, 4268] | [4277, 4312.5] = -3.51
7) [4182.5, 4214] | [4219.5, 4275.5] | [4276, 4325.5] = -3.87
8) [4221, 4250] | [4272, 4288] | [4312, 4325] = 0.77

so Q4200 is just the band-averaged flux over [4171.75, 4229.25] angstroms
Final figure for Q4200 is 8.45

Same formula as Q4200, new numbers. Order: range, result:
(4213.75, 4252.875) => 9.15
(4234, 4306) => 9.15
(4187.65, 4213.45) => 8.58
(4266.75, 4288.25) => 9.28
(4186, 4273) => 9.05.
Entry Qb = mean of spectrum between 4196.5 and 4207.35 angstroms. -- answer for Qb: 8.18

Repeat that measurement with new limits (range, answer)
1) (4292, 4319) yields 8.13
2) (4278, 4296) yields 9.16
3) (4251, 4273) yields 9.51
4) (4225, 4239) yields 8.96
